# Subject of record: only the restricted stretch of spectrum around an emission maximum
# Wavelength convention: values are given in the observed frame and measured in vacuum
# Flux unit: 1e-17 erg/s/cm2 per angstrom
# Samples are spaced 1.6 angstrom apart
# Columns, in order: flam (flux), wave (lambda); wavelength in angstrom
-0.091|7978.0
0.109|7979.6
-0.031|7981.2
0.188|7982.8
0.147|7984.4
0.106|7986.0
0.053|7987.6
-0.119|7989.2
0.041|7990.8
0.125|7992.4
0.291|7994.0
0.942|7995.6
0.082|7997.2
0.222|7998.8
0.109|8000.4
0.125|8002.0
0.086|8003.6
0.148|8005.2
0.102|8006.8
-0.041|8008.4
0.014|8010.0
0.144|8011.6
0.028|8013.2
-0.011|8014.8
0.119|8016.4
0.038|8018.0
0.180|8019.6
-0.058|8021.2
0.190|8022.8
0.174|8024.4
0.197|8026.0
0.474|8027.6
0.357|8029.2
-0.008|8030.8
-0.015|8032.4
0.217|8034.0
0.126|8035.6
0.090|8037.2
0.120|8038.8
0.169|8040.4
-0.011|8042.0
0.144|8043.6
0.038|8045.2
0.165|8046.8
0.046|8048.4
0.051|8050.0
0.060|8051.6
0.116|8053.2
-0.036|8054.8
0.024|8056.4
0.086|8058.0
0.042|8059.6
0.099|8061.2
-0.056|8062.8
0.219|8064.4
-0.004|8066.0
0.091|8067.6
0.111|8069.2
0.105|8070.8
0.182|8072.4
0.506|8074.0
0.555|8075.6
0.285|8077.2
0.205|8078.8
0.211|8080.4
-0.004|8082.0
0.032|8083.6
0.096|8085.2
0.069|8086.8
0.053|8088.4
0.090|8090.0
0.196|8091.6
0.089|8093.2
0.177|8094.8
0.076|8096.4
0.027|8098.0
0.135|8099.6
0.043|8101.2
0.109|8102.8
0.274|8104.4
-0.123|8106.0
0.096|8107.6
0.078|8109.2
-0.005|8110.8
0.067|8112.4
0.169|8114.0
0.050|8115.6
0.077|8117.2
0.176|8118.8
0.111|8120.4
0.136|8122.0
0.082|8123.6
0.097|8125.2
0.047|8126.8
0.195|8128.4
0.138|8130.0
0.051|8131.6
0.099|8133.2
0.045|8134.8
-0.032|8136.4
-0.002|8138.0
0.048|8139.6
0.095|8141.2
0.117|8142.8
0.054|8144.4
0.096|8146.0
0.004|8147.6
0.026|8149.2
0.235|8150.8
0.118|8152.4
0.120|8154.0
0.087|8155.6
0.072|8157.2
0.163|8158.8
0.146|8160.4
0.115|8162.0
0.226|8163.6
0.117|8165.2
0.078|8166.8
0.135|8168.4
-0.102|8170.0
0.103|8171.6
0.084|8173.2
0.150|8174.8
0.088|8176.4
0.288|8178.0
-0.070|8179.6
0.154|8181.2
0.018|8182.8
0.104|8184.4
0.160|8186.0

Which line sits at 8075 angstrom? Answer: Hgamma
